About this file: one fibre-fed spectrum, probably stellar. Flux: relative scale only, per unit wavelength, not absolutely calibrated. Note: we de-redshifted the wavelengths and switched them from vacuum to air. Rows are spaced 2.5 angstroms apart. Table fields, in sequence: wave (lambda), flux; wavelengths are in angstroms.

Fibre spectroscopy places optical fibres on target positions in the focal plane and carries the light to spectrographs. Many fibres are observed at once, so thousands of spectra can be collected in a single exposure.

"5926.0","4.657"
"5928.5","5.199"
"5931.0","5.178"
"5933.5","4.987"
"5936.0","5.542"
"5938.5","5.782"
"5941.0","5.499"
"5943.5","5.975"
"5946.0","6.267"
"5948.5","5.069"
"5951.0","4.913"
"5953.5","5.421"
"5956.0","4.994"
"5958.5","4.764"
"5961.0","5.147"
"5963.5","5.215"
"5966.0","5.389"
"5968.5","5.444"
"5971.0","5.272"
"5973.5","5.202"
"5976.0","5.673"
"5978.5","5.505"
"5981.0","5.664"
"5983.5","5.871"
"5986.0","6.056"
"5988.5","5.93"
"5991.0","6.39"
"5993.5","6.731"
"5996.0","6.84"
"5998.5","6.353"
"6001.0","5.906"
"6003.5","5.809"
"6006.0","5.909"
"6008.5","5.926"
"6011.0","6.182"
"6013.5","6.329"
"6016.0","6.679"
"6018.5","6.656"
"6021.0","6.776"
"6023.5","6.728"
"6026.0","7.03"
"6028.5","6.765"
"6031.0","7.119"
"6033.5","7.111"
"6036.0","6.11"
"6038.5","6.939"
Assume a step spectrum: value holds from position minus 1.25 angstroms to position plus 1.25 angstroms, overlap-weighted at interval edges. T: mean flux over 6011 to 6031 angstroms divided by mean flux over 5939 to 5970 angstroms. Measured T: 1.25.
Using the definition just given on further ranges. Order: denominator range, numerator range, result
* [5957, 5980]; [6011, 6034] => 1.28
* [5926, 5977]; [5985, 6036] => 1.21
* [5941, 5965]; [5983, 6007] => 1.16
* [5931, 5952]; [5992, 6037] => 1.18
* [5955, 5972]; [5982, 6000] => 1.22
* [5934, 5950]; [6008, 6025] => 1.15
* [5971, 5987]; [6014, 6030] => 1.20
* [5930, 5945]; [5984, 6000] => 1.15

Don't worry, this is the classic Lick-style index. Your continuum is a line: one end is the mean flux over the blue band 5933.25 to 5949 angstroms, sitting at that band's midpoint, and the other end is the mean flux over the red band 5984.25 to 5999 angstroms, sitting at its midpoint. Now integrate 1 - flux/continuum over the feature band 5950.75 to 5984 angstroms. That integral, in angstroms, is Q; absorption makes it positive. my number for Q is 3.90 angstroms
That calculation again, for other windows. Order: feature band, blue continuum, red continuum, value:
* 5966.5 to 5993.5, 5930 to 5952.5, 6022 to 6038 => 1.4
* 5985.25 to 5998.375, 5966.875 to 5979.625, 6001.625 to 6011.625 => -1.6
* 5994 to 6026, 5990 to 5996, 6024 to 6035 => 1.9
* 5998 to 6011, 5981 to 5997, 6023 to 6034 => 1.1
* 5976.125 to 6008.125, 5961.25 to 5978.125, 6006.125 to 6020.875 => -1.1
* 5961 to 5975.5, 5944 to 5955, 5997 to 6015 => 0.9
